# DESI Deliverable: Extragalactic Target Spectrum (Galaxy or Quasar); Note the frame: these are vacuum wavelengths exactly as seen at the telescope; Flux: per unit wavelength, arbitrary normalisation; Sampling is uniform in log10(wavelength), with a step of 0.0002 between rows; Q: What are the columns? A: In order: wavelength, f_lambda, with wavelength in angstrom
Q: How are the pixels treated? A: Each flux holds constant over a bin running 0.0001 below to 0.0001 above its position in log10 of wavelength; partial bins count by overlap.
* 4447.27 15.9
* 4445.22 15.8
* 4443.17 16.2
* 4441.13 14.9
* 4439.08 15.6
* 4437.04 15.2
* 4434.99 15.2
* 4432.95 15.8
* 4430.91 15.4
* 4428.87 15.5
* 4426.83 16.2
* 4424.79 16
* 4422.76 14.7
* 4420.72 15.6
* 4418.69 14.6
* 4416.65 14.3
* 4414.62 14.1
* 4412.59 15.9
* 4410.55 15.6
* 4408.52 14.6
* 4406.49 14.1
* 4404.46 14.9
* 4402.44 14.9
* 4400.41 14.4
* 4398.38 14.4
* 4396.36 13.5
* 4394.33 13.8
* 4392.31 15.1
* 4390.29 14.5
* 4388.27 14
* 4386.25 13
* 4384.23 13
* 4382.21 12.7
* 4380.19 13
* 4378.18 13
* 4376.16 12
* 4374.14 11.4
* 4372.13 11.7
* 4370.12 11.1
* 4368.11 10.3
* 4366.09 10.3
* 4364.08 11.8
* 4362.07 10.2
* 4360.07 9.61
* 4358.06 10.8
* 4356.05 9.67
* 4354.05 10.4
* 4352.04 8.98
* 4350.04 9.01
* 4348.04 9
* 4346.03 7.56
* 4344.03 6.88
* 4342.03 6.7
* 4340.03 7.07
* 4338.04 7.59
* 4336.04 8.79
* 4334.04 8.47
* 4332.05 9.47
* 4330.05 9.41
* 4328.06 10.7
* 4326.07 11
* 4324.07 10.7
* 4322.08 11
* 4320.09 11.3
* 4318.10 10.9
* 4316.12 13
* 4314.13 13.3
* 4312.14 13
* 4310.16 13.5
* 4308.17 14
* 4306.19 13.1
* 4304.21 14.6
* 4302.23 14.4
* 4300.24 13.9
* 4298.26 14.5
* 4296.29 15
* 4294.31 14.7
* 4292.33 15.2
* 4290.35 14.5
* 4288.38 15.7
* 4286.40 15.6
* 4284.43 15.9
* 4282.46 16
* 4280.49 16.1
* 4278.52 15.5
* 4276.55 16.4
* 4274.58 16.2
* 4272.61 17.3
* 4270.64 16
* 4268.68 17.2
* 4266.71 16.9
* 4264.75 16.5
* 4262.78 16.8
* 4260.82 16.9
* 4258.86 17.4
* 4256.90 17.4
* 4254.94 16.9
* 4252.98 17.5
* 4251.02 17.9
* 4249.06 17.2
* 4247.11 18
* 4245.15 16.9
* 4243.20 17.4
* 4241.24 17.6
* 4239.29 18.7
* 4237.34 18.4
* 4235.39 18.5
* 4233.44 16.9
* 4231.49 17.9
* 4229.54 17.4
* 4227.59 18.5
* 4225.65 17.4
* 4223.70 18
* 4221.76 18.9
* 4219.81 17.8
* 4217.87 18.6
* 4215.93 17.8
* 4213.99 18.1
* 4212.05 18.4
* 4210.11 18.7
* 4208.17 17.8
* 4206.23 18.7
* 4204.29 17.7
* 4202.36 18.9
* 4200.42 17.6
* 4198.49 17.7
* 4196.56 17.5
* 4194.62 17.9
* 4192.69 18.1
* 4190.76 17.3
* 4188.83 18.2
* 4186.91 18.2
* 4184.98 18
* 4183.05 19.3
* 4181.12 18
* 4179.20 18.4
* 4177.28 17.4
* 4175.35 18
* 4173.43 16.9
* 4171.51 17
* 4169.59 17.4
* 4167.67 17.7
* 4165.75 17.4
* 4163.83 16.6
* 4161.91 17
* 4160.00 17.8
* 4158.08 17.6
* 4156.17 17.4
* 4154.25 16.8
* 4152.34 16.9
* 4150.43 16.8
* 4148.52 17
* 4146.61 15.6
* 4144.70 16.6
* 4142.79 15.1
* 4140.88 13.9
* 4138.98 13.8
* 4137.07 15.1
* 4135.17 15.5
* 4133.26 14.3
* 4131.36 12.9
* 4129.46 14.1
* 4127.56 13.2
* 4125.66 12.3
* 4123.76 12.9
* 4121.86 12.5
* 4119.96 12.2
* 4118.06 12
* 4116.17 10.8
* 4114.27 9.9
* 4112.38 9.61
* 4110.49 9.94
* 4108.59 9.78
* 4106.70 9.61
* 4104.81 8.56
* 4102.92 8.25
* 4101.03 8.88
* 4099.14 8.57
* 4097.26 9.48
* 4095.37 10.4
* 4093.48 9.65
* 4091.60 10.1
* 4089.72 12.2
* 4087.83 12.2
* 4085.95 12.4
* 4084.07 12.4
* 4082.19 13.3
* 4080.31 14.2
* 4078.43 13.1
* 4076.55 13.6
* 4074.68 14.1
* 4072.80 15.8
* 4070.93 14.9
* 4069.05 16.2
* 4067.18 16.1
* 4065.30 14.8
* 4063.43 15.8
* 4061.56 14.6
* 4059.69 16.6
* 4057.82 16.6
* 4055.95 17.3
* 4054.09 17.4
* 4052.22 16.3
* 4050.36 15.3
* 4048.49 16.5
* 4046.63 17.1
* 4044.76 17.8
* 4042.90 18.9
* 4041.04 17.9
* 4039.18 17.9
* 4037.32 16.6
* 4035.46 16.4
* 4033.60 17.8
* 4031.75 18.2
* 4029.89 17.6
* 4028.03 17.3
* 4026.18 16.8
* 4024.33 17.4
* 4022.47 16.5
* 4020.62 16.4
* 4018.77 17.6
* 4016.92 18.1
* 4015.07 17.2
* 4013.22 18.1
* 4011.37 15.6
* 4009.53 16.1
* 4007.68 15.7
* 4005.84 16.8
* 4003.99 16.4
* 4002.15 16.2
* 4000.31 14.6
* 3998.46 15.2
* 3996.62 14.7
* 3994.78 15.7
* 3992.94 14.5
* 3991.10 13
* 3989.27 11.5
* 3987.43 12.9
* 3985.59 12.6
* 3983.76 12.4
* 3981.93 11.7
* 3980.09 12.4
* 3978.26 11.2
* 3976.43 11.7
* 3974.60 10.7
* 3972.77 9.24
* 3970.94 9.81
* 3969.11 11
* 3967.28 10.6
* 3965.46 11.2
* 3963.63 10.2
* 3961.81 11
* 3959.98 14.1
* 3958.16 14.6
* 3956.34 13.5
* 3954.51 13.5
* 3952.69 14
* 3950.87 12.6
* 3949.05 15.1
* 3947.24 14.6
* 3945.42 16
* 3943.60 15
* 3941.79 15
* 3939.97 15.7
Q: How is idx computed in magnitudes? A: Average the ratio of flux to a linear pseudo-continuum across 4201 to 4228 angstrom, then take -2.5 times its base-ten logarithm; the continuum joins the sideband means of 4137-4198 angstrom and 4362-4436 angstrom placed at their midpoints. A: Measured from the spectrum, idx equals -0.11 mag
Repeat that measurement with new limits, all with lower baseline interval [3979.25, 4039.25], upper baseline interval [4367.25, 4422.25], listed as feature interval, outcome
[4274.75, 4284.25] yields -0.12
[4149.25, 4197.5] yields -0.18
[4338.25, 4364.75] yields 0.48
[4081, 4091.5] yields 0.23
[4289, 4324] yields 0.05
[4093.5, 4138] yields 0.32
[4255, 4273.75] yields -0.18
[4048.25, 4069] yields -0.05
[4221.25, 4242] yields -0.23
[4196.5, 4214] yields -0.23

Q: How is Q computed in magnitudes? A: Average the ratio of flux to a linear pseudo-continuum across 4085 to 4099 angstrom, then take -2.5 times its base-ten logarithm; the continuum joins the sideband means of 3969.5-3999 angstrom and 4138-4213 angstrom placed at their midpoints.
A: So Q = 0.37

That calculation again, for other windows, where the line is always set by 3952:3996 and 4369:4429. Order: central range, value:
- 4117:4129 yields 0.02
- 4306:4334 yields 0.18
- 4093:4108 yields 0.36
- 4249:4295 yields -0.21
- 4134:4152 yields -0.20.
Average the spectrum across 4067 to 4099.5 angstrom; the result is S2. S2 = 12.7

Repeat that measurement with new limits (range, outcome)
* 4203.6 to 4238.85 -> 18.1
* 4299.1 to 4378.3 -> 10.7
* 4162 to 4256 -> 17.8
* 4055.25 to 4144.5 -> 12.8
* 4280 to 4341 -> 12.6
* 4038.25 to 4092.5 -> 15.2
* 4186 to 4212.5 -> 18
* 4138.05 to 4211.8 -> 17.3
